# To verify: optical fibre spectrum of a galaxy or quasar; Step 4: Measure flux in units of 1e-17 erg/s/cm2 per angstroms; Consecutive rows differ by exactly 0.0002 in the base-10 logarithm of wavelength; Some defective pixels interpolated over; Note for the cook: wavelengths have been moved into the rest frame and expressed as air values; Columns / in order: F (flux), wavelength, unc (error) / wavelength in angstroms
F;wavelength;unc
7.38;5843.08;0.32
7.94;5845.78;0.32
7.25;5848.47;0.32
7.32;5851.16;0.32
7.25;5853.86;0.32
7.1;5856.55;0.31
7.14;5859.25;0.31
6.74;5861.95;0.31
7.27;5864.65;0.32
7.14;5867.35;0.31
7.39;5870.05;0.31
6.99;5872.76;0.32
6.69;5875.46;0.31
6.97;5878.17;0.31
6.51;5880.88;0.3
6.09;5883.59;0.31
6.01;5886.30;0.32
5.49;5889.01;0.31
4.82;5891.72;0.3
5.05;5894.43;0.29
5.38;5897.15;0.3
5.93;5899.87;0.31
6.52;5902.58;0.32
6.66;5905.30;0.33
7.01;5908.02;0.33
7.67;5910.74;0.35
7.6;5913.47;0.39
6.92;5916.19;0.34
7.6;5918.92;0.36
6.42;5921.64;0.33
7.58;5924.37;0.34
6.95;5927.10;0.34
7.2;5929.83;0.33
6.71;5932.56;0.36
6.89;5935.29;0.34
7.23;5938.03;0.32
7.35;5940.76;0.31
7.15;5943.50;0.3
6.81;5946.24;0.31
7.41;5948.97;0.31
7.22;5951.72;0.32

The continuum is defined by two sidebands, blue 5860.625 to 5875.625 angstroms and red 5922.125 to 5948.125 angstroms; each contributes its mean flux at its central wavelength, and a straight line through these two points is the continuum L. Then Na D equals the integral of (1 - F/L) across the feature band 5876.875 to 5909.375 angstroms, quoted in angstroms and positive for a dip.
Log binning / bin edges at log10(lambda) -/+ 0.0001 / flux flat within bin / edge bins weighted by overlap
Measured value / 4.76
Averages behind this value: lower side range 7.07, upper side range 7.08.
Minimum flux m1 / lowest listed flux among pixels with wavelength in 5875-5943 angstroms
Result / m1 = 4.82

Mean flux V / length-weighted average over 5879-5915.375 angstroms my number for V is 6.23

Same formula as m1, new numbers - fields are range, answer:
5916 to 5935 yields 6.42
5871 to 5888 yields 6.01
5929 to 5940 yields 6.71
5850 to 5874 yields 6.74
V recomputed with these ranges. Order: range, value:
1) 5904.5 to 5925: 7.18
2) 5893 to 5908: 6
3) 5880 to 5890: 6.02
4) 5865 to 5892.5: 6.47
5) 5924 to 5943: 7.11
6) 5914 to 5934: 7.08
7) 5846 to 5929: 6.74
